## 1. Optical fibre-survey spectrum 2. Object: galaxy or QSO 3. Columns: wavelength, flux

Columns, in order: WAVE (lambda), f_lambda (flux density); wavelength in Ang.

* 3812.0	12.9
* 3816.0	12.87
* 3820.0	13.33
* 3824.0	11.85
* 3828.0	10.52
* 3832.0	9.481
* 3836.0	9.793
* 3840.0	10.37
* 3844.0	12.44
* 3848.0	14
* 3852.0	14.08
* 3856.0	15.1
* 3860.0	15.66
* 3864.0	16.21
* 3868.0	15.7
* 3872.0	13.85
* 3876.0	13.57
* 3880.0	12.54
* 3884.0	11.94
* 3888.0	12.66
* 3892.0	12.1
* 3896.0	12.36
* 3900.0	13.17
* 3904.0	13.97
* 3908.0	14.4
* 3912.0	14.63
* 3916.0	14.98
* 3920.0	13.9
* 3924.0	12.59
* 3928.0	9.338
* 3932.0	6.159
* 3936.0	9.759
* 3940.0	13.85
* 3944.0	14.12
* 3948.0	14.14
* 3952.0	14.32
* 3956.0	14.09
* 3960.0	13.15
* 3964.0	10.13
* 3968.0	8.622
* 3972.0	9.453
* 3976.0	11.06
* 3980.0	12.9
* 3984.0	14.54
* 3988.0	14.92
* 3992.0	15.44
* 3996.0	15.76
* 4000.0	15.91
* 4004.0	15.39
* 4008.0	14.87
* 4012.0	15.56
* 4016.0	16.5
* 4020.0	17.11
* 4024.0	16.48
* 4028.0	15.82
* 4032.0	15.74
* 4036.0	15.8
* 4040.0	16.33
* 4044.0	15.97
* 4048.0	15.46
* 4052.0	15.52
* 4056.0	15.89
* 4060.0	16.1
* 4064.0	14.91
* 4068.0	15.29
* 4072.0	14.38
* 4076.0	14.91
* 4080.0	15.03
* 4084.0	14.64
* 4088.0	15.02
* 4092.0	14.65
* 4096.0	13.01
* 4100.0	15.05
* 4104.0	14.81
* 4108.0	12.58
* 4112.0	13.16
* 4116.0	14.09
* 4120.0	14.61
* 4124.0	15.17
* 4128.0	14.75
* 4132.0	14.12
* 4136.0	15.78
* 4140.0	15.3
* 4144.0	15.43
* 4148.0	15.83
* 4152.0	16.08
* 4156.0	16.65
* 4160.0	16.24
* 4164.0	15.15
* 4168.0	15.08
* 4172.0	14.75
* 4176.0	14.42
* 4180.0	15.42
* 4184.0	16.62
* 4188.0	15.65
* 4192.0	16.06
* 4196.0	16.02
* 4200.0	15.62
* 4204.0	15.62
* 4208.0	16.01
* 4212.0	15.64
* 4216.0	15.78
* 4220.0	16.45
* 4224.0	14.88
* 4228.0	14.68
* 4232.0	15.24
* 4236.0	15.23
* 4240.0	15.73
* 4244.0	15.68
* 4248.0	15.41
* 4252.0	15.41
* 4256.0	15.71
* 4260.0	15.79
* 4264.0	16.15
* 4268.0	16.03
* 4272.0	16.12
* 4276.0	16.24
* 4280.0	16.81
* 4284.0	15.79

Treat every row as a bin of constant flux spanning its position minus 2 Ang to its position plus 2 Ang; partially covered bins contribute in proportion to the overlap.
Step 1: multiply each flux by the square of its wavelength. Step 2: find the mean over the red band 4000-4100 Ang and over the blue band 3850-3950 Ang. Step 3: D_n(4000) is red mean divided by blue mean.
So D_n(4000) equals 1.3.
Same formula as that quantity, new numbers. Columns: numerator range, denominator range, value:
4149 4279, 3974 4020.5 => 1.17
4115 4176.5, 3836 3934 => 1.33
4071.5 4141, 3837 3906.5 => 1.21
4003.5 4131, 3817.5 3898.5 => 1.30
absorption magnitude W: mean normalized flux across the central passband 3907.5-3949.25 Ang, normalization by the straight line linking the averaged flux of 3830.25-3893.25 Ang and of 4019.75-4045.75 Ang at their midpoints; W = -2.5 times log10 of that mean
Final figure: 0.15 mag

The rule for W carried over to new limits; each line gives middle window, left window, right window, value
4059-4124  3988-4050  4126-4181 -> 0.077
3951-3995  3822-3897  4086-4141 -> 0.077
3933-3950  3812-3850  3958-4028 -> 0.062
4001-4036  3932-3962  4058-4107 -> -0.150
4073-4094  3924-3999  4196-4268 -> -0.075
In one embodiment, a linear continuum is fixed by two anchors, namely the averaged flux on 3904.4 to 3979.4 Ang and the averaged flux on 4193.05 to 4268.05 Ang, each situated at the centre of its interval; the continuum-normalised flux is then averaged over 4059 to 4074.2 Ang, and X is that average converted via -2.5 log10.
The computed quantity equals -0.11 mag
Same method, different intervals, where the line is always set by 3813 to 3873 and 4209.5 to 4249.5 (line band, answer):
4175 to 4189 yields -0.030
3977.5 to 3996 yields -0.044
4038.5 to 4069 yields -0.097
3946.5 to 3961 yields -0.020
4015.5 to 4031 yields -0.162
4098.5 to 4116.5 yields 0.061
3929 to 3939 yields 0.486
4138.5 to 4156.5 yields -0.060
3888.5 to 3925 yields -0.012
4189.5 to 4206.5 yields -0.039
